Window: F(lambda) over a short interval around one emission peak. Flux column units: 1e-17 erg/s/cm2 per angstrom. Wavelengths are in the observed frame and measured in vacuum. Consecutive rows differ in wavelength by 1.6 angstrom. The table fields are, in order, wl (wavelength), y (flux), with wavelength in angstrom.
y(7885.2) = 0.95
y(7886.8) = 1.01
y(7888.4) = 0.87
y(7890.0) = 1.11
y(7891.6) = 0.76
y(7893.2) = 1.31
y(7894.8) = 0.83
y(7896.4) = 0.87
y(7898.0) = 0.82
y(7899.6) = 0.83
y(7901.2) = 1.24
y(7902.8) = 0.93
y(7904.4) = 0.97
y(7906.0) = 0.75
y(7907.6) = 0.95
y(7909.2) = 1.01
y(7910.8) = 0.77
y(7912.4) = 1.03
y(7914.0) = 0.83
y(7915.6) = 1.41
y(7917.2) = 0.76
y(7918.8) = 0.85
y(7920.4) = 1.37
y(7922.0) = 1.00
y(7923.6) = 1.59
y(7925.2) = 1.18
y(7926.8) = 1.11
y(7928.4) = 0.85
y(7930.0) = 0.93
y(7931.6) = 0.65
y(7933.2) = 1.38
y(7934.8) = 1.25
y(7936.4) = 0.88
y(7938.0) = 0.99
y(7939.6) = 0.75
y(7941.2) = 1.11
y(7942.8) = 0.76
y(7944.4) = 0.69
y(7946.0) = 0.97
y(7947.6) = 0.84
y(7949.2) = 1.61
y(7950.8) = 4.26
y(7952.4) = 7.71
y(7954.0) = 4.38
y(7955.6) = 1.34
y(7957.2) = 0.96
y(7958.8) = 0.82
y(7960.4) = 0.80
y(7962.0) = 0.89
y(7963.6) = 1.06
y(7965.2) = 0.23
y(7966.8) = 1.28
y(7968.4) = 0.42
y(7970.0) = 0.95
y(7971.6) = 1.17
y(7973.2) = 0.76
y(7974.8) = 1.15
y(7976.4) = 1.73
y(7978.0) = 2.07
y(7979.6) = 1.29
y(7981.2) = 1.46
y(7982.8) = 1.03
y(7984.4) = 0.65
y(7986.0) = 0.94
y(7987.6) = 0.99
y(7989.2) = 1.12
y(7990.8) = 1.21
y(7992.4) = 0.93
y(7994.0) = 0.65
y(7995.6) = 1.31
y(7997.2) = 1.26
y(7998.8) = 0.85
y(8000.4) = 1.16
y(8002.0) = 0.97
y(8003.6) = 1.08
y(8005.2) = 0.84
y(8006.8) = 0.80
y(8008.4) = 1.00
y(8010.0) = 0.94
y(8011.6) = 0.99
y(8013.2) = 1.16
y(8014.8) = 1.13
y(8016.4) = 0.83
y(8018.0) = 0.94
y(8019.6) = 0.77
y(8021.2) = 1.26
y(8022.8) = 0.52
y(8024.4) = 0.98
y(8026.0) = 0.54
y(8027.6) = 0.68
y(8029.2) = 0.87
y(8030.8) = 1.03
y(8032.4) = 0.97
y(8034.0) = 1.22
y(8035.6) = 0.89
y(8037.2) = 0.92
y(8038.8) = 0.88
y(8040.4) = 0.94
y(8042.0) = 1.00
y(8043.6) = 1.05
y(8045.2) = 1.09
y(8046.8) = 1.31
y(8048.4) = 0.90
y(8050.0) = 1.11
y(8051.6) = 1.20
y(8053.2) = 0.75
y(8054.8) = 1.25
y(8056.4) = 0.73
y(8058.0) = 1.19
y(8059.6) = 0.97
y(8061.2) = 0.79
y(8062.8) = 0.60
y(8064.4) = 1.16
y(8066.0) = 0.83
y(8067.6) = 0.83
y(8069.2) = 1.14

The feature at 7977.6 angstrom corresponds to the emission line [N II]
